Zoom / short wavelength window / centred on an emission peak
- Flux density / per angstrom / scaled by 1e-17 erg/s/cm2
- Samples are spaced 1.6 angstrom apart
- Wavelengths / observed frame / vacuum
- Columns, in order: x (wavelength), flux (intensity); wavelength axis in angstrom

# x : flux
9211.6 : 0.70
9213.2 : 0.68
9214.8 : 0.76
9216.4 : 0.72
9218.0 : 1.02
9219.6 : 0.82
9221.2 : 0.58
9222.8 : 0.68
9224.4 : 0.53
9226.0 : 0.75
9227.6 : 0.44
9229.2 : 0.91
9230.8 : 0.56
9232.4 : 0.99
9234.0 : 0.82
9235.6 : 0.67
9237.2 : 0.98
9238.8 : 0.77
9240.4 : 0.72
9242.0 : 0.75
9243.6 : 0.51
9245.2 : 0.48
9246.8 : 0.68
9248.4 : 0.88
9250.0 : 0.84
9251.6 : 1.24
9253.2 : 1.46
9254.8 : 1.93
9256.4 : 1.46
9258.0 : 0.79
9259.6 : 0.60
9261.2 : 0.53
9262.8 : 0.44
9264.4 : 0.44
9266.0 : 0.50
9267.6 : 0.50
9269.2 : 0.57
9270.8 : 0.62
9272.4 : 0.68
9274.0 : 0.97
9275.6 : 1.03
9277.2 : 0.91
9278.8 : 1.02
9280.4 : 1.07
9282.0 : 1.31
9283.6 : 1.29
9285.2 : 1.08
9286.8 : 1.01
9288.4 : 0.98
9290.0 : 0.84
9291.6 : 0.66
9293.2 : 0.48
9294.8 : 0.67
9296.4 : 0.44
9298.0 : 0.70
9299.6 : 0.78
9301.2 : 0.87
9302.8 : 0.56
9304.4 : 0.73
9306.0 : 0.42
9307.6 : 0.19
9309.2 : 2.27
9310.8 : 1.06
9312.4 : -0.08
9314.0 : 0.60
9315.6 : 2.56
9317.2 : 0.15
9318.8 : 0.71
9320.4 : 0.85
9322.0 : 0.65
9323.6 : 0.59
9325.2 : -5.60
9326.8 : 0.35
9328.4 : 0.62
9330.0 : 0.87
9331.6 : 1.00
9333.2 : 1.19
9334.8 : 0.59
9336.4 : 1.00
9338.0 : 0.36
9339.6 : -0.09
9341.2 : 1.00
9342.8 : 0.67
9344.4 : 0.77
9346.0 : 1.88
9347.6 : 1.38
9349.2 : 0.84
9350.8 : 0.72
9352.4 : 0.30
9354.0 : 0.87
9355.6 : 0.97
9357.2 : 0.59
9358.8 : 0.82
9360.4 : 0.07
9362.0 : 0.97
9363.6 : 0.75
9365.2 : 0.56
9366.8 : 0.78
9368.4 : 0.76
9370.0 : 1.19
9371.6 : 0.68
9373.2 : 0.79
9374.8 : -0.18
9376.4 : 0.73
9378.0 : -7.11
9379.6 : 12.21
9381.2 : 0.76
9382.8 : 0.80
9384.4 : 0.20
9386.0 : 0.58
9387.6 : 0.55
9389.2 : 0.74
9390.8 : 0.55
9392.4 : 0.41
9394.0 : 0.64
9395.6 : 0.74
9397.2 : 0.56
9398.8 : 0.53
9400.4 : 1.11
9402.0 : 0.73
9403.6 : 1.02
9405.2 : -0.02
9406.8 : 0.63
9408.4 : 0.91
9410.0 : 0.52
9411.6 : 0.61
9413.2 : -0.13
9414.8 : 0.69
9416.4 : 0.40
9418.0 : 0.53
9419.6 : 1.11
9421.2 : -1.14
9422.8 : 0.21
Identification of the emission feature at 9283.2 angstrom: [N II] 6583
